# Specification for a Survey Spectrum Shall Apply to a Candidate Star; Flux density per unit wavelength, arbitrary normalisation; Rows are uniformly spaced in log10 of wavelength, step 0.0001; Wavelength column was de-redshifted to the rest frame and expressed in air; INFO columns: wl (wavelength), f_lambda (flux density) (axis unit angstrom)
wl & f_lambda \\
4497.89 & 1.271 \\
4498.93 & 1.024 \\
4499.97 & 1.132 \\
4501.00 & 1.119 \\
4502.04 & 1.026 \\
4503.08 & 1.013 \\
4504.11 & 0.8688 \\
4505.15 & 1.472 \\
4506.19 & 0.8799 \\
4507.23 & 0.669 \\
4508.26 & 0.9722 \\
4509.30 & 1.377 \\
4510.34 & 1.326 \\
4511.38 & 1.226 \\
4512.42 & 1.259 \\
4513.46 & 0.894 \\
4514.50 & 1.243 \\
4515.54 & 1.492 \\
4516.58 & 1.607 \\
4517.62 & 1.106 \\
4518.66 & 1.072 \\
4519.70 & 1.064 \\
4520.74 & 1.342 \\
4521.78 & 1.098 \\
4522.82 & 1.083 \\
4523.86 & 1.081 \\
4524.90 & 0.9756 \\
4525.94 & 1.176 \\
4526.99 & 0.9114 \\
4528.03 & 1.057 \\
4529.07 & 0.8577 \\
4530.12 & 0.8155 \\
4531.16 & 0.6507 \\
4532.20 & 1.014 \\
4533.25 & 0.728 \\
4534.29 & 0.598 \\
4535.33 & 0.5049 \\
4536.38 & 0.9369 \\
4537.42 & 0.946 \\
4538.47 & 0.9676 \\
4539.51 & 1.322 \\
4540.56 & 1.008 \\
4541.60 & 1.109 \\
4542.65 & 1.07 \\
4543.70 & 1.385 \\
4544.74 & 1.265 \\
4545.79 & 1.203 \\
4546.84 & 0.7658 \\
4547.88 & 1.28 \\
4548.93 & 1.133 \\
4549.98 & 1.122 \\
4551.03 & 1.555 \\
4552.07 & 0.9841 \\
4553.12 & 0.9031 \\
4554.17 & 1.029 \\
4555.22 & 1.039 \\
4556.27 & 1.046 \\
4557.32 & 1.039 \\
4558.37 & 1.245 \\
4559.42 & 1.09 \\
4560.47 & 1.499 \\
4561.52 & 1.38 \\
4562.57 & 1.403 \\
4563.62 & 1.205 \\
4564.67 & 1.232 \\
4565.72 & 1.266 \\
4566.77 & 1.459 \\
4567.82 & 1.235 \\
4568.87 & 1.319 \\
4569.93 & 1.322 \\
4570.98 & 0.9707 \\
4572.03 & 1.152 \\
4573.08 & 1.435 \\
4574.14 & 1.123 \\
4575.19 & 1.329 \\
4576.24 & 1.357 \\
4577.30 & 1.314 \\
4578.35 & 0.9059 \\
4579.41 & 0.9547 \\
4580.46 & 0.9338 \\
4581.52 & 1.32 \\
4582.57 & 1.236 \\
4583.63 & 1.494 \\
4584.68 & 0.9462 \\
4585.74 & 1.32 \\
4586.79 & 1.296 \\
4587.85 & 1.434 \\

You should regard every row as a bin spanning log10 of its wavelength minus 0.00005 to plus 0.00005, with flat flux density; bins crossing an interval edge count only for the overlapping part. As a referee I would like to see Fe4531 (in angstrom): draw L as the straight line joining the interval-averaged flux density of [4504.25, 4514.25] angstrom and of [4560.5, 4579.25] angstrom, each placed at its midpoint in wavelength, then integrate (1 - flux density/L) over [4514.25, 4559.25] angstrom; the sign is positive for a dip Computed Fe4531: 4.3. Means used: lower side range 1.11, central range 1.06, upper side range 1.26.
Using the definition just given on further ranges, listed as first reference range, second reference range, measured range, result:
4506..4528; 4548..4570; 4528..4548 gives 3.6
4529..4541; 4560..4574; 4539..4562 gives -2.0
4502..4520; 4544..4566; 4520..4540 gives 3.6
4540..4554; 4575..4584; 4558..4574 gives -1.5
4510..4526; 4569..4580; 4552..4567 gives 0.0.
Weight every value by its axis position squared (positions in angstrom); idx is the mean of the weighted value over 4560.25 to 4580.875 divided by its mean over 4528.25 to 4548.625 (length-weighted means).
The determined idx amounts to 1.29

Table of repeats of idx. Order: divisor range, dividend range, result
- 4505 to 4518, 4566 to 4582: 1.05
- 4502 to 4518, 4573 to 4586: 1.07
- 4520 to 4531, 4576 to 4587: 1.18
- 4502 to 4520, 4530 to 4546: 0.86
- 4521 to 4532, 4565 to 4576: 1.31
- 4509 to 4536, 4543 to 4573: 1.16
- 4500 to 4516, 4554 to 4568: 1.12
